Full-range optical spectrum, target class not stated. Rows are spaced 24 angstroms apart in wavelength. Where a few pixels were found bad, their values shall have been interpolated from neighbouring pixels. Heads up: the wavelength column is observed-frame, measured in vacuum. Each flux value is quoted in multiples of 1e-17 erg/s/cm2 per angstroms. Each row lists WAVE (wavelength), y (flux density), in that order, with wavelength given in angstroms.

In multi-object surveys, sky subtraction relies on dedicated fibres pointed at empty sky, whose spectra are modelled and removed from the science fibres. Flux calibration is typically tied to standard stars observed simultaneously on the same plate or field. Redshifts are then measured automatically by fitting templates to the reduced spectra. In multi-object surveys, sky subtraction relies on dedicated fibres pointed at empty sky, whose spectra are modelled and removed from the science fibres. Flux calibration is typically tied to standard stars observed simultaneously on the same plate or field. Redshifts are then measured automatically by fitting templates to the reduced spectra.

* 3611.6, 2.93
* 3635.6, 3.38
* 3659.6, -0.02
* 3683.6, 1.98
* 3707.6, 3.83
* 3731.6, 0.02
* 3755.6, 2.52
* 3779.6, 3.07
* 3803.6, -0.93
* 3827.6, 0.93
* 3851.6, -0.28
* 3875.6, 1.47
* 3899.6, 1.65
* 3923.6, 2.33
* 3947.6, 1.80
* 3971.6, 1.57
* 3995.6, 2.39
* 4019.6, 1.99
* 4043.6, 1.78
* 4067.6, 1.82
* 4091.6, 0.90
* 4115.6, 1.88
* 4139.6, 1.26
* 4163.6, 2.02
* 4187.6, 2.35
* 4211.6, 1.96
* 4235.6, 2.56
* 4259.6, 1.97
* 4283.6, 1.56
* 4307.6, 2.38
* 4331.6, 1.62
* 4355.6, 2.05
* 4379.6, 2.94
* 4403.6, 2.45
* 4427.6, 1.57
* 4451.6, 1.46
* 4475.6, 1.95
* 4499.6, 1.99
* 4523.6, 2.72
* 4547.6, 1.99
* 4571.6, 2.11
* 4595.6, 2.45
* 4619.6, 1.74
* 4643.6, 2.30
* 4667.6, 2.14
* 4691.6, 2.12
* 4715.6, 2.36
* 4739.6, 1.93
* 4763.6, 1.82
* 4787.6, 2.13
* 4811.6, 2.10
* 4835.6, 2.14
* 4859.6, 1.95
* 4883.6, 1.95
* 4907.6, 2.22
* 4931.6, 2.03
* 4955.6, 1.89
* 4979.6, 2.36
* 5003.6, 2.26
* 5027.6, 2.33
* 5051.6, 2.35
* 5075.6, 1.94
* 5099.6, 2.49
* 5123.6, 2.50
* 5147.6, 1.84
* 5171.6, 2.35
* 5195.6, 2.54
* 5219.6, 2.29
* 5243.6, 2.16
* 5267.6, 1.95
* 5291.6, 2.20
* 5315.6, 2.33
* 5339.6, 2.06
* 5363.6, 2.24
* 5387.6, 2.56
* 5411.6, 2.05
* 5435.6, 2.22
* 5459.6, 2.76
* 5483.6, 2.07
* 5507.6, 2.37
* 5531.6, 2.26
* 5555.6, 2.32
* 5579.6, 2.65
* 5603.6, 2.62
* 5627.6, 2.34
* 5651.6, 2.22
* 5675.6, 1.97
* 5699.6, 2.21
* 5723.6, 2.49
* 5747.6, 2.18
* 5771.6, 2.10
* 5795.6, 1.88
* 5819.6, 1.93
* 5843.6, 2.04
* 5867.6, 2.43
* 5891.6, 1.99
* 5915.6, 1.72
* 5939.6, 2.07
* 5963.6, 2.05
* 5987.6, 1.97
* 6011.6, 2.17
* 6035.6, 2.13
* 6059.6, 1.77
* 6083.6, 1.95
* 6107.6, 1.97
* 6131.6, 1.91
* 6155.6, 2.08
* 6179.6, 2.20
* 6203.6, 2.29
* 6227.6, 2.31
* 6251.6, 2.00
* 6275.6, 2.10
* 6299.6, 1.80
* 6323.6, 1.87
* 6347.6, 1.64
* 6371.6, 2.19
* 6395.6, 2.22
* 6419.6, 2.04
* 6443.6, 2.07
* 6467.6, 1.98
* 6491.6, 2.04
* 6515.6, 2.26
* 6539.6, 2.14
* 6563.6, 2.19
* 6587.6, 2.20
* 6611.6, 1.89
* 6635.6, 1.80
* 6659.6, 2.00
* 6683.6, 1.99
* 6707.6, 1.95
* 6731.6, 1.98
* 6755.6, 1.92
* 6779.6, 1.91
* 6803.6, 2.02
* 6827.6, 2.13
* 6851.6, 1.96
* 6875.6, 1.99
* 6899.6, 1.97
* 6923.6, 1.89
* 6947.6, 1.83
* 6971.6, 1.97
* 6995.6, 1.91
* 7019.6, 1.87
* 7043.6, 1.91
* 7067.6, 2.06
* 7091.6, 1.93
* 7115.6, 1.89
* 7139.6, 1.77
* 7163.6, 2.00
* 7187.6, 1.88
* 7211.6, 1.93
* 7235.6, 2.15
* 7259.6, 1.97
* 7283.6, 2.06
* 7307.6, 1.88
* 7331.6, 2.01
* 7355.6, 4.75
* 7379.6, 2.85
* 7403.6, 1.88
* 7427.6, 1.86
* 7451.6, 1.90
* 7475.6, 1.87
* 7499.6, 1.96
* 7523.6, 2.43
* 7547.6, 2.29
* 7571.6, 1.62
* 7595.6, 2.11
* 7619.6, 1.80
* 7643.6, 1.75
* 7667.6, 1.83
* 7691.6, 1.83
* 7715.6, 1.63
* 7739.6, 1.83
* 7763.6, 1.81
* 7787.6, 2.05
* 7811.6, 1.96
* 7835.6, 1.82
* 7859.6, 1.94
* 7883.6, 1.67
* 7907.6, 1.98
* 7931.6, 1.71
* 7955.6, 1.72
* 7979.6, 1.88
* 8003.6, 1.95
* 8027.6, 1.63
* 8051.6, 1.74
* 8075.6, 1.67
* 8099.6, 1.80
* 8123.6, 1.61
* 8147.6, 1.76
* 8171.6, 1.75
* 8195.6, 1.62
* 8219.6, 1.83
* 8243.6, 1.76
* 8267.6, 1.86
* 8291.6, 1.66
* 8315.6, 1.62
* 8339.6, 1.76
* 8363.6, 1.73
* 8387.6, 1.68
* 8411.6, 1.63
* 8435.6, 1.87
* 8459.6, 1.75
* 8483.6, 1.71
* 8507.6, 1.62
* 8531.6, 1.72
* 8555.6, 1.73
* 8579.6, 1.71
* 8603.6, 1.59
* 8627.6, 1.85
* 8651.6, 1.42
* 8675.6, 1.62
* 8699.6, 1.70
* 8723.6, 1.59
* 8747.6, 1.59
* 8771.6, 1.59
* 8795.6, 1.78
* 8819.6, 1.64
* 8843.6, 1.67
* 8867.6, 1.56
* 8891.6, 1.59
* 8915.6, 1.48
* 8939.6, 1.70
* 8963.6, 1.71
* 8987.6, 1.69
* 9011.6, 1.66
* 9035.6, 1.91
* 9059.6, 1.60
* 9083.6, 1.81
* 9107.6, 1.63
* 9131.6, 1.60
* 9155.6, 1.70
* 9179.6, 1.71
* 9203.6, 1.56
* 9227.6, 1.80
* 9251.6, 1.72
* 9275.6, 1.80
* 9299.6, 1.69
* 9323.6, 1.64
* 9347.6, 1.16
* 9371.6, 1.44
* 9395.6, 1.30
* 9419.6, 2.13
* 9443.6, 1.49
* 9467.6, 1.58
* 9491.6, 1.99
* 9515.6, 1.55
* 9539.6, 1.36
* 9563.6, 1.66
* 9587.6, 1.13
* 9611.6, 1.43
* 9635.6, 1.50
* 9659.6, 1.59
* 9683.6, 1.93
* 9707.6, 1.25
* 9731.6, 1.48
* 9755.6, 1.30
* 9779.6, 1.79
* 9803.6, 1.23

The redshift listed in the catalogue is 0.12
